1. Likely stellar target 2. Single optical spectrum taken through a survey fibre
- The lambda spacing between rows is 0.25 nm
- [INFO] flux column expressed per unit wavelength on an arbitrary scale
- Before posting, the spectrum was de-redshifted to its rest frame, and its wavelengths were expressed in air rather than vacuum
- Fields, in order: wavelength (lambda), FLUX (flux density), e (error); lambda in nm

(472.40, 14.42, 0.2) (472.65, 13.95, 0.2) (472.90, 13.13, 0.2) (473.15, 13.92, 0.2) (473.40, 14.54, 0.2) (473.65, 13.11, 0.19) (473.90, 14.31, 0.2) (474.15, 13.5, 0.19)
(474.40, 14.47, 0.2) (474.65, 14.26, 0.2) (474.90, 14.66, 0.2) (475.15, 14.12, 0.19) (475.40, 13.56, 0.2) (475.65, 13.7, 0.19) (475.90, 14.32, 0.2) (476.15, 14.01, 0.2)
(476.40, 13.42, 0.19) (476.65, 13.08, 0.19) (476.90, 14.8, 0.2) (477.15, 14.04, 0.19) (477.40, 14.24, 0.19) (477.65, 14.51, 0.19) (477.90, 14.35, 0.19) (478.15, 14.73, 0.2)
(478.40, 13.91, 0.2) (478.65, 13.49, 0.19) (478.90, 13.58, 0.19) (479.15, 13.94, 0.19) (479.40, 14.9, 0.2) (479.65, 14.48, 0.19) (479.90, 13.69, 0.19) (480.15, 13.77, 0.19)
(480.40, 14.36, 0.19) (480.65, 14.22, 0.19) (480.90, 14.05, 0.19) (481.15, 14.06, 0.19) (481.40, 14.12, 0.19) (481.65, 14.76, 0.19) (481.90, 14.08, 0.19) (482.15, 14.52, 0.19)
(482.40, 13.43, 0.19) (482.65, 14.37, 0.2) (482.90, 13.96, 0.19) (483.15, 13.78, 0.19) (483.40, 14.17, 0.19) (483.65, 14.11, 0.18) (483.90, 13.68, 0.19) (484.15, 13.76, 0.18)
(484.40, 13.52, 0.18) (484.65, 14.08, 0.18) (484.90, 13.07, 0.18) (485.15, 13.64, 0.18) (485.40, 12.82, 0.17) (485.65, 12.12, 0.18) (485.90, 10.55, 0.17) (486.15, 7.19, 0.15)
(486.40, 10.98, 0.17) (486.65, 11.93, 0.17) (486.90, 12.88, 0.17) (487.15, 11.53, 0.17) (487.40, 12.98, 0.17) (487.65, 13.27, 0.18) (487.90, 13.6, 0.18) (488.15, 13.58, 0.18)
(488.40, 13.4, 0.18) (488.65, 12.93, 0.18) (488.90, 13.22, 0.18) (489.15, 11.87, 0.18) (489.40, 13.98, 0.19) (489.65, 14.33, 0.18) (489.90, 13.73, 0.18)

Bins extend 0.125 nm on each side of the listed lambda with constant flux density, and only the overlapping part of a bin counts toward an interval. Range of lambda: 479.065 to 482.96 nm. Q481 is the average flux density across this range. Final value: 14.2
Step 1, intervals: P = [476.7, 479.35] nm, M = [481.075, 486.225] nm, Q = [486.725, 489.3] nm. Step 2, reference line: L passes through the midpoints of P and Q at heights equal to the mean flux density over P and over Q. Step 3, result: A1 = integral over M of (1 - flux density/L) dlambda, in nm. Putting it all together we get 0.03 nm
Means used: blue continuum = 14.1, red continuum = 12.9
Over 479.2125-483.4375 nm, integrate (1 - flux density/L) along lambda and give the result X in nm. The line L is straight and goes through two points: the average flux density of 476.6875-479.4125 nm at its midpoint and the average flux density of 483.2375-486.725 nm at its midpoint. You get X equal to -0.237 nm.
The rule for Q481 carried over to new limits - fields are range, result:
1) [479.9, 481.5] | 14.1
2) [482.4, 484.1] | 14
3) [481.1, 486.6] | 13.2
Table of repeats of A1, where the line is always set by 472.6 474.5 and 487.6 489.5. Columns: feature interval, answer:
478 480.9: -0.10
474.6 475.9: -0.03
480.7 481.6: -0.04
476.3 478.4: -0.07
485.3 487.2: 0.30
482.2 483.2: -0.04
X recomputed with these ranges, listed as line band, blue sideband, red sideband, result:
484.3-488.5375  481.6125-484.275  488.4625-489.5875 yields 0.34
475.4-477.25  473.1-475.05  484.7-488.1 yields -0.02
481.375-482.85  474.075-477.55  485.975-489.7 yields -0.11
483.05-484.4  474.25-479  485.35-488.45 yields -0.13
